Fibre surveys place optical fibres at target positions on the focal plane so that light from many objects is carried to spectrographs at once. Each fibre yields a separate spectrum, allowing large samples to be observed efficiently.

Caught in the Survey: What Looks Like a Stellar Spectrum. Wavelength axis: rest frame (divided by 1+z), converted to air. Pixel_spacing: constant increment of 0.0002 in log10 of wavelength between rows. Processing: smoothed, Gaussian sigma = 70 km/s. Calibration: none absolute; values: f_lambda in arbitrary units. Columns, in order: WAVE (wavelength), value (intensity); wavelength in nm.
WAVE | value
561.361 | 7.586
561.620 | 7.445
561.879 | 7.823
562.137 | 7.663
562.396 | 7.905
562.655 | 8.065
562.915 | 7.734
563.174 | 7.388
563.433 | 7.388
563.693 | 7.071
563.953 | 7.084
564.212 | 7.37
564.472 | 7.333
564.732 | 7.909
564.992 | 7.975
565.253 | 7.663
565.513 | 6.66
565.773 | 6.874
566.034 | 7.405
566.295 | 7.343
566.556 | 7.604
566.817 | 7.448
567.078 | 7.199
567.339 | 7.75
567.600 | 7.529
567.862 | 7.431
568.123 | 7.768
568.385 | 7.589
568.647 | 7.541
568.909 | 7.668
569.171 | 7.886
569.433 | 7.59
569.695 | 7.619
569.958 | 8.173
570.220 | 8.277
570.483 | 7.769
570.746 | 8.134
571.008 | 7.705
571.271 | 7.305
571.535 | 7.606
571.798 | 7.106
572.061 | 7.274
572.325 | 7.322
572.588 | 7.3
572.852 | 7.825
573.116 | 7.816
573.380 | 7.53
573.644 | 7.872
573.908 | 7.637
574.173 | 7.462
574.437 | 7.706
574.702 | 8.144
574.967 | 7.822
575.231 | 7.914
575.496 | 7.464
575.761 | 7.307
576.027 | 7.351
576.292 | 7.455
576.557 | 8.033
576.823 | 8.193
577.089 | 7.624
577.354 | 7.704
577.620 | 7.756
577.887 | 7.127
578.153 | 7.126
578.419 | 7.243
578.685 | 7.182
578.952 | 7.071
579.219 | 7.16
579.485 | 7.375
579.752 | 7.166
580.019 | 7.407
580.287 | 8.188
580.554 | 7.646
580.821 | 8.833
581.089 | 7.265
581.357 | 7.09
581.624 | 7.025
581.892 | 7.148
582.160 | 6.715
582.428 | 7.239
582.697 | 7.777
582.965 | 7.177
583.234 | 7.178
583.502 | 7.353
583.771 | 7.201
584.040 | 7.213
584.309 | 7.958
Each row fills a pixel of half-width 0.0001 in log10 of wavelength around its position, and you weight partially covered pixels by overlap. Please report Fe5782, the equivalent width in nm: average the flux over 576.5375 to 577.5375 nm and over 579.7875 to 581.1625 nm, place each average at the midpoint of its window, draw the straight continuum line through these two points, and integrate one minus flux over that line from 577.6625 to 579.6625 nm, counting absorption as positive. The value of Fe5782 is 0.16 nm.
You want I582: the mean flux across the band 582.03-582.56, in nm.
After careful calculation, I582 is 6.98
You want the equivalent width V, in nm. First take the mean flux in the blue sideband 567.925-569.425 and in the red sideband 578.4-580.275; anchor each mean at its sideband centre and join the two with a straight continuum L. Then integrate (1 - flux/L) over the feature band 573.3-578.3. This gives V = -0.153 nm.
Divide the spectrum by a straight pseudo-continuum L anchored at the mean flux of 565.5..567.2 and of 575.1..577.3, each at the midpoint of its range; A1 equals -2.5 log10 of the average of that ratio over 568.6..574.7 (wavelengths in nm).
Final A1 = -0.03 mag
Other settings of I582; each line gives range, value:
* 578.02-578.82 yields 7.19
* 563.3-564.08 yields 7.18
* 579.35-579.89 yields 7.28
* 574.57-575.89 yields 7.73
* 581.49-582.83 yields 7.18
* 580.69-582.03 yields 7.47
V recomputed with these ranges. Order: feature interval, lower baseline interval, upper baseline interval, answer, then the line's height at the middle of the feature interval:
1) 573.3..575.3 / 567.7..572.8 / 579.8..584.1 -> -0.05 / 7.56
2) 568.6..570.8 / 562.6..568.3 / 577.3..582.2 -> -0.13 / 7.43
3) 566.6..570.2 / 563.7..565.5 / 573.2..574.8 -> -0.04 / 7.57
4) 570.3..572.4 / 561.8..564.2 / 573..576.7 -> 0.03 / 7.64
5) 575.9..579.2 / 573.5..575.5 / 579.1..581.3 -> 0.09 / 7.69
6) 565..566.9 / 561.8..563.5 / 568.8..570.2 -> 0.11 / 7.77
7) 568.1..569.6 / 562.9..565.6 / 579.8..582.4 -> -0.05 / 7.43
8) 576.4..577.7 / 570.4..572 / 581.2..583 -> -0.09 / 7.36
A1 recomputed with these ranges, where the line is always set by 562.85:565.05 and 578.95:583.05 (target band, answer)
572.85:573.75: -0.05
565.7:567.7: 0.01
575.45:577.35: -0.03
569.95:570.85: -0.09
